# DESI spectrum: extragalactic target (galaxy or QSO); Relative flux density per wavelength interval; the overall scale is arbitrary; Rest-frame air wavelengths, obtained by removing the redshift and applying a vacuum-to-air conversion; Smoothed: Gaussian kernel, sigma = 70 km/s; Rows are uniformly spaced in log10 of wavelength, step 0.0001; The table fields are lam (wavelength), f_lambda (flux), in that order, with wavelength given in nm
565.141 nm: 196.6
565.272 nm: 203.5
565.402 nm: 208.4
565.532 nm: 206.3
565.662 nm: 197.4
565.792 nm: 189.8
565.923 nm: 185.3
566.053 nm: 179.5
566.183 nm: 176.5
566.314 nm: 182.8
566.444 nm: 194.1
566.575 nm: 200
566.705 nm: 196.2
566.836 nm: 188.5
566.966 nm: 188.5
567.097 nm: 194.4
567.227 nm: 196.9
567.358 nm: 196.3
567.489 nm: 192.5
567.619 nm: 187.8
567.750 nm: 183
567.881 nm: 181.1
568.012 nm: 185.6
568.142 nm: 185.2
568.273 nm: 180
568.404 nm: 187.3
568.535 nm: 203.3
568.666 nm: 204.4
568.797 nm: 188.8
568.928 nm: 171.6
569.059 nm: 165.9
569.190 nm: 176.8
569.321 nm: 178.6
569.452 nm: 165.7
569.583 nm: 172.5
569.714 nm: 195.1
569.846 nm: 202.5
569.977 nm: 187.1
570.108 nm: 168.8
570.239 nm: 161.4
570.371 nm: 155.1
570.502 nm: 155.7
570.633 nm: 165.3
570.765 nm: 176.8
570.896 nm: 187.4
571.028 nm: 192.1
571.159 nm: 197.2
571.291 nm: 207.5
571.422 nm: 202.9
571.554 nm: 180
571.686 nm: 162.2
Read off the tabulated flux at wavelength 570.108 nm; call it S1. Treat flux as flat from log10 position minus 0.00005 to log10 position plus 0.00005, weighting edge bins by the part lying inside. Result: 168.8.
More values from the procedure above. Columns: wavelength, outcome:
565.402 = 208.4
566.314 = 182.8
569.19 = 176.8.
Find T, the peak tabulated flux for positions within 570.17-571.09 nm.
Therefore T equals 192.1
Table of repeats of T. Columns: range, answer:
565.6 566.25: 197.4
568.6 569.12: 204.4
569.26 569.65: 178.6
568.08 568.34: 185.2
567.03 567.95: 196.9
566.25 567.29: 200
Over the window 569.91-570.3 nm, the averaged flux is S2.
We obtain 173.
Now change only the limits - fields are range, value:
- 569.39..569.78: 178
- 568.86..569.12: 169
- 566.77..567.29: 192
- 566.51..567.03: 193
